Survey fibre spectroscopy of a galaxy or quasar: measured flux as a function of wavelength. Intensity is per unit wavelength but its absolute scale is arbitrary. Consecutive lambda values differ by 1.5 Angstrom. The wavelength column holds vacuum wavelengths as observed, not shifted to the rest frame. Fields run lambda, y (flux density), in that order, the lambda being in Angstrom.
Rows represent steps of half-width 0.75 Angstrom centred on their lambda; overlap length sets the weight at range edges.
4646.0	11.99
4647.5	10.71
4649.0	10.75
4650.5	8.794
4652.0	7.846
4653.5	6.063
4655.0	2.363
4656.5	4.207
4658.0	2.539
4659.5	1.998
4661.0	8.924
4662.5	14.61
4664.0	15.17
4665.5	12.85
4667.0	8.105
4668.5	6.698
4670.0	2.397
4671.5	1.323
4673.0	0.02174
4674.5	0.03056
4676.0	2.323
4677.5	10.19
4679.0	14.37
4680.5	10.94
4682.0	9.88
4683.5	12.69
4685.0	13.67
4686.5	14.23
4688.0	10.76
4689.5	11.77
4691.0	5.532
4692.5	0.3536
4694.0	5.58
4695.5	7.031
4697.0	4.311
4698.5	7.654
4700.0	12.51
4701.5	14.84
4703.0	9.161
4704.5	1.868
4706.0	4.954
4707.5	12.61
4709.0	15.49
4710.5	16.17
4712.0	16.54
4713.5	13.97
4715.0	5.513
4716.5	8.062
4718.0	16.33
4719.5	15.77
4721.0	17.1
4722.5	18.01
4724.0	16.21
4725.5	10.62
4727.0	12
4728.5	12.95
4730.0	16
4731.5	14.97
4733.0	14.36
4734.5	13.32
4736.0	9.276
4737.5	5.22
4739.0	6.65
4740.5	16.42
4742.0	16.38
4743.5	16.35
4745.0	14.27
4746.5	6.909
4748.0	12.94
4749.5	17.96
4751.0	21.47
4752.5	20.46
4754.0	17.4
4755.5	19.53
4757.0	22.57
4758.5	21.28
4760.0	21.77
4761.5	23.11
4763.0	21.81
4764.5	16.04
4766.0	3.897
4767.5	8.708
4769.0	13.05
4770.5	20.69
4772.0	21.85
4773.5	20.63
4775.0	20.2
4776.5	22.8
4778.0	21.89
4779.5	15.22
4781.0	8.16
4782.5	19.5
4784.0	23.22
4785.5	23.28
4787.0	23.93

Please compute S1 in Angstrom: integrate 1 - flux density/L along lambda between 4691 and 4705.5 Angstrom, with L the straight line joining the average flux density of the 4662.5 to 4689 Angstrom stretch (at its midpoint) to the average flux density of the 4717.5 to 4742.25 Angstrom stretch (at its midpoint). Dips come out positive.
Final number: 5.2 Angstrom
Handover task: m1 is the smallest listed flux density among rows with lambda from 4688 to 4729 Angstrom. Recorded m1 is 0.3536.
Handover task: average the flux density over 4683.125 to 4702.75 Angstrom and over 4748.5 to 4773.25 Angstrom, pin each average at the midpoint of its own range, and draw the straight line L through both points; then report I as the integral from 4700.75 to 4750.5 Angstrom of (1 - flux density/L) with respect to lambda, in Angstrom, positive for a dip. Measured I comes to 2.5 Angstrom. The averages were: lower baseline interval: 9.23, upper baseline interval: 18.2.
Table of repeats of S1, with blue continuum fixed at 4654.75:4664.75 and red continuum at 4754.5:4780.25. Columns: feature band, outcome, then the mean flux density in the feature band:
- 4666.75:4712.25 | 9.3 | 8.43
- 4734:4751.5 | 3.4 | 13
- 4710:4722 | -0.5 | 13.7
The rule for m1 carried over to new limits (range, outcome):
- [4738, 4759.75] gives 6.65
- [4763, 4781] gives 3.897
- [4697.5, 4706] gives 1.868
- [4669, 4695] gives 0.02174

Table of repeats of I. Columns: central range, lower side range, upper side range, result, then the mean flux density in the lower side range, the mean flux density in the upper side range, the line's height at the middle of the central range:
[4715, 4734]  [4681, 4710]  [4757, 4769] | -2.26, 9.28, 16.8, 12.5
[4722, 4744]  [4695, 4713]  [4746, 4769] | 1.16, 10.4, 17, 14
